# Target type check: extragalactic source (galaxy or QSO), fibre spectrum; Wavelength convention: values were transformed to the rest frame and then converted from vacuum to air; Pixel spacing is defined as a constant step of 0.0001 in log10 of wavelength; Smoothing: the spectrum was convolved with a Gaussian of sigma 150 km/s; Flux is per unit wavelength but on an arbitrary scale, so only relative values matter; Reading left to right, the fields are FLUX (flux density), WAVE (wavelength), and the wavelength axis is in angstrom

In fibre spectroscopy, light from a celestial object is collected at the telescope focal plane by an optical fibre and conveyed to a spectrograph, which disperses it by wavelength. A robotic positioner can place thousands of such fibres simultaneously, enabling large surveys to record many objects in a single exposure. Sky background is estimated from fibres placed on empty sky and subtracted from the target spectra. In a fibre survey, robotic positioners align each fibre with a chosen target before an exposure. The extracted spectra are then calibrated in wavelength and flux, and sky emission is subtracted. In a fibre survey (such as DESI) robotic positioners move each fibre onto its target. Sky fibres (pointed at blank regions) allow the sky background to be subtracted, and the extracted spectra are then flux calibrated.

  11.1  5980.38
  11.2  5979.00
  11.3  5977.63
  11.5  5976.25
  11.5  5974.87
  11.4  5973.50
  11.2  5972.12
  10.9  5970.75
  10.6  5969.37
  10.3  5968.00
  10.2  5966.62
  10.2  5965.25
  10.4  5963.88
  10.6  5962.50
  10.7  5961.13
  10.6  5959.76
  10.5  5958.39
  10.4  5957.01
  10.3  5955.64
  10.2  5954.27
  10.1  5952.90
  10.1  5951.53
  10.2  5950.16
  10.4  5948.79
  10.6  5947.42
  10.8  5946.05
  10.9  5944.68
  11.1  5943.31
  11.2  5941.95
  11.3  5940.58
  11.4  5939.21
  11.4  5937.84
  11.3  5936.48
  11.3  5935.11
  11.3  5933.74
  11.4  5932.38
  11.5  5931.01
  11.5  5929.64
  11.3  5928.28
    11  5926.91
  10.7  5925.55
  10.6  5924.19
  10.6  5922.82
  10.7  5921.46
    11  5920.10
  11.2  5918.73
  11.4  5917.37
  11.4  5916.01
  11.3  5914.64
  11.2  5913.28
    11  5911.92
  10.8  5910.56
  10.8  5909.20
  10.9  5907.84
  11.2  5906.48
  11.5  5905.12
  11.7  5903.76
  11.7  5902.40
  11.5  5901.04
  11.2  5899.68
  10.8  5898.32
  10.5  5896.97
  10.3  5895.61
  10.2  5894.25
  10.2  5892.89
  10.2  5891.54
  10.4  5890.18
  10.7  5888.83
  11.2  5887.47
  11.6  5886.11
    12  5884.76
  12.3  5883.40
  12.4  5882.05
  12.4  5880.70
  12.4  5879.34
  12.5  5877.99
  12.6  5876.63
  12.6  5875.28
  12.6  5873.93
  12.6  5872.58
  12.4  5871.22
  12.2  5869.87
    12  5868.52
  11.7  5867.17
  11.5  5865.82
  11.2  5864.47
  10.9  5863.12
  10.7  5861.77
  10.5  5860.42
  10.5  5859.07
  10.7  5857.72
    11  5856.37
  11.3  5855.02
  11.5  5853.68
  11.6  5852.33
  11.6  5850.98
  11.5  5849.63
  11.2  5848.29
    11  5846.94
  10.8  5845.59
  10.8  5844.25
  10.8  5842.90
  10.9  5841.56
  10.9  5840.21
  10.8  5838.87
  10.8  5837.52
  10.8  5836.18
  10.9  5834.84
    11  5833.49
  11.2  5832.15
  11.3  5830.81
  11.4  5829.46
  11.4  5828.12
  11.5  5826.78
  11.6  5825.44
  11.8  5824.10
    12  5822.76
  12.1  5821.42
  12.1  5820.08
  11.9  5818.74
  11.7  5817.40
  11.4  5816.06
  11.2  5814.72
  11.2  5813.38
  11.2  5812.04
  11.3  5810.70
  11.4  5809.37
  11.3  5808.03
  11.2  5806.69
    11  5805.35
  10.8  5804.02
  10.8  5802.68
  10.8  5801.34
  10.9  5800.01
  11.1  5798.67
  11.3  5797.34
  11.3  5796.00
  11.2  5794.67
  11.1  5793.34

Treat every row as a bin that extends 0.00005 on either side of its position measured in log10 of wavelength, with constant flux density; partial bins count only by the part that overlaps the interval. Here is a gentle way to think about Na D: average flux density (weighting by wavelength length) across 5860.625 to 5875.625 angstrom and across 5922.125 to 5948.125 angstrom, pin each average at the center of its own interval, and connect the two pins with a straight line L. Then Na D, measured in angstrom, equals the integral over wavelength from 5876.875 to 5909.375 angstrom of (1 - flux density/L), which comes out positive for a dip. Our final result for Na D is 0.7 angstrom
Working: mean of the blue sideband 11.8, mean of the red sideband 11.1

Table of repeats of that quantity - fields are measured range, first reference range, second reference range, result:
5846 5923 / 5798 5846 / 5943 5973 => -3.2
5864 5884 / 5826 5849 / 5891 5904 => -2.5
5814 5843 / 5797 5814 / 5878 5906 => -0.5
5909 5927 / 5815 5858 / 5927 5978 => 0.0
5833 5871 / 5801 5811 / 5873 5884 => 2.7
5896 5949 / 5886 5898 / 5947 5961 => -3.4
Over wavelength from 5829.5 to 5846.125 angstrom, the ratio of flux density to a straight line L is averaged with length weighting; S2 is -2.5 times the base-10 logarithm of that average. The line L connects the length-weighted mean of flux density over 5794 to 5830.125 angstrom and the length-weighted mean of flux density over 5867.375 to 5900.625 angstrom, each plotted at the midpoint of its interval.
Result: 0.050 mag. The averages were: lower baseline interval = 11.4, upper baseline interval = 11.6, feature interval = 10.9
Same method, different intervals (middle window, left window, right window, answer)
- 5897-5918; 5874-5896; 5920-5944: 0.01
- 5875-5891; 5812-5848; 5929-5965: -0.08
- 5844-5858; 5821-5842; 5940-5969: -0.01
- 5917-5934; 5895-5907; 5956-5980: -0.01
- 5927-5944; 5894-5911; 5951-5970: -0.07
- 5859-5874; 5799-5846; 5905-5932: -0.04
